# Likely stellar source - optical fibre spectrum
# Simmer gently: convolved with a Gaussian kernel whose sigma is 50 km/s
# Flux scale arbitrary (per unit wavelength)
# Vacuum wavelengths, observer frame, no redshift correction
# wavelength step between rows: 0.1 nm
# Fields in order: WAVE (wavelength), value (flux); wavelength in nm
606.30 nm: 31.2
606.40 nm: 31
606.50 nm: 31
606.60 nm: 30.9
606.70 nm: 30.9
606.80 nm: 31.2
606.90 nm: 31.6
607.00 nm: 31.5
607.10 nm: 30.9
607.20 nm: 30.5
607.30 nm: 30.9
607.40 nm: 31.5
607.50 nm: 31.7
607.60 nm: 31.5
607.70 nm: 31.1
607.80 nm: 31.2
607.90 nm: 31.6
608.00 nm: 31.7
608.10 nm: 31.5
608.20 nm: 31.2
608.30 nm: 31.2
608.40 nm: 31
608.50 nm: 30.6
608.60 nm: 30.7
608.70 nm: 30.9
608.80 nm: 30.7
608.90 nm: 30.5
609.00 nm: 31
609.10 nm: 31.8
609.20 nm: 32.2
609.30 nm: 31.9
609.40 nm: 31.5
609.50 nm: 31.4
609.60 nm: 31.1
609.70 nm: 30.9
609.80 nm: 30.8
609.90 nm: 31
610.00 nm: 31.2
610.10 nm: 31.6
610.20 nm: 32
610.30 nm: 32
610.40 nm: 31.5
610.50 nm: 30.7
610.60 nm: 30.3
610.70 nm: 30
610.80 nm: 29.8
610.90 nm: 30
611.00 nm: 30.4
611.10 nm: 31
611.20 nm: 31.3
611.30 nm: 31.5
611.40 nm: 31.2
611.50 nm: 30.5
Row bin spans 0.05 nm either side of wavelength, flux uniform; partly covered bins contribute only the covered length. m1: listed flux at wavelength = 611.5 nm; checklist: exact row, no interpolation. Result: 30.5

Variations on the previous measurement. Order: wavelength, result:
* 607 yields 31.5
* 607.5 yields 31.7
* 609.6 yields 31.1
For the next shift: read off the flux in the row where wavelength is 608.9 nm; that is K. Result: 30.5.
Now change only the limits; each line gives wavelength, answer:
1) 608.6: 30.7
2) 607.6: 31.5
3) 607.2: 30.5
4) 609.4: 31.5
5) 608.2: 31.2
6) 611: 30.4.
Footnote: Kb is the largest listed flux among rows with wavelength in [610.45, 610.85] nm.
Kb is 30.7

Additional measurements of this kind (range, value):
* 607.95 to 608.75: 31.7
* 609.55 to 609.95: 31.1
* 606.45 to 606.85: 31.2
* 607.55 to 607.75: 31.5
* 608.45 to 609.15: 31.8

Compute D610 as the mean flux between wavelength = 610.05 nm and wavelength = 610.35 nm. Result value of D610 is 31.9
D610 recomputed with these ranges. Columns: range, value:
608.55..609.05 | 30.8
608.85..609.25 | 31.4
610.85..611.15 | 30.5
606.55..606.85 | 31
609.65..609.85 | 30.9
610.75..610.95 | 29.9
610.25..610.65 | 31.1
